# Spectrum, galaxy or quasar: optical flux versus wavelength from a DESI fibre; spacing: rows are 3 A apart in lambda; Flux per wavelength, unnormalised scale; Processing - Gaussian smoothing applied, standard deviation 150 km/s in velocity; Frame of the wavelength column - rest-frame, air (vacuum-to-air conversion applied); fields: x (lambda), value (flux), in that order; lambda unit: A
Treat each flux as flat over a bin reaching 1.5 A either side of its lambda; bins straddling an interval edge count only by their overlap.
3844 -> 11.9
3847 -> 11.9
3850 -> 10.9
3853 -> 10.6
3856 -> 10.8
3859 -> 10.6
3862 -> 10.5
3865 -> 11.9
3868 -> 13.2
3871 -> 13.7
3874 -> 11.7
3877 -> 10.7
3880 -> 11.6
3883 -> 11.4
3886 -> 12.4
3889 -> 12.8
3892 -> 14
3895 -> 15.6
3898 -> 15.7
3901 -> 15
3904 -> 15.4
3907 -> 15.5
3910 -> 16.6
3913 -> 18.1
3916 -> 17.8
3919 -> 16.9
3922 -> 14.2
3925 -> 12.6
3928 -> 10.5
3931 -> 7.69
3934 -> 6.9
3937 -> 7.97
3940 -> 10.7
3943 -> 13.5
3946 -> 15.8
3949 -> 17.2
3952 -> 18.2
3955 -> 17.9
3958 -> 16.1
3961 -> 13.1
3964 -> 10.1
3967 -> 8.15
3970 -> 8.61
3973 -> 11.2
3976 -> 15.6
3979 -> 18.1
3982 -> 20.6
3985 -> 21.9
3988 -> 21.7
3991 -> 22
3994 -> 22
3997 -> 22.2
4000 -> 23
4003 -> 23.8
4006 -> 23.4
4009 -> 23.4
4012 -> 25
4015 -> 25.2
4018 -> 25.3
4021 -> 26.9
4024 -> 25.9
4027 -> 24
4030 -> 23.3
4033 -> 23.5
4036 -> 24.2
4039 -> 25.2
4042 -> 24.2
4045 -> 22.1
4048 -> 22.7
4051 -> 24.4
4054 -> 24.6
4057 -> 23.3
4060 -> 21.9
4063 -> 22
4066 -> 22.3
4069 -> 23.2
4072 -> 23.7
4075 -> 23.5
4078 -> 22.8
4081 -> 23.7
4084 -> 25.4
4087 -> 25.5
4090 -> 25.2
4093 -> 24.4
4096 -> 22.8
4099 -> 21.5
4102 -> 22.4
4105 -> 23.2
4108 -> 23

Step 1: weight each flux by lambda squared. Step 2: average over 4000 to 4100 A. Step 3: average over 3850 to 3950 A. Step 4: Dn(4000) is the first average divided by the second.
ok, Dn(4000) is 1.99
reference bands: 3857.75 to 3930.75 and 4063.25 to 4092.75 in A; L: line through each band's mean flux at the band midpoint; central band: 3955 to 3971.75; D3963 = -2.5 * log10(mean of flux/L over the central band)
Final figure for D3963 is 0.42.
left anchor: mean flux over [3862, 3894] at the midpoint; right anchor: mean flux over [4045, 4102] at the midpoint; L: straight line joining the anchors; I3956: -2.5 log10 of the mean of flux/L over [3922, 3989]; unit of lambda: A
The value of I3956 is 0.22 mag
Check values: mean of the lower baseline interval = 12.3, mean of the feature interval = 13.8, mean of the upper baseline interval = 23.4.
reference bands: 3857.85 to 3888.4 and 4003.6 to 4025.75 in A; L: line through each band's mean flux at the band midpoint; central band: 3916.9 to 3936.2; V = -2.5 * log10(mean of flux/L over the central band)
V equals 0.39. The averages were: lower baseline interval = 11.8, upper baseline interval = 25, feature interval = 11.5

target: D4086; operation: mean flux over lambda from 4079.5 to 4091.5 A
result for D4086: 24.9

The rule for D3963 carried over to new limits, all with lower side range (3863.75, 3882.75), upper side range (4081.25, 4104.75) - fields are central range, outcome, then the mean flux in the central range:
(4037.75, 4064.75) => -0.09 mag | 23.4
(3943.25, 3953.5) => -0.03 mag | 16.6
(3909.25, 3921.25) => -0.20 mag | 17.2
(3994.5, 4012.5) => -0.22 mag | 23.3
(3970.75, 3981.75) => 0.16 mag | 15.2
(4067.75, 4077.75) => -0.03 mag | 23.4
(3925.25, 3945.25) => 0.47 mag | 9.97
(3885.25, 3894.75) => -0.04 mag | 13.5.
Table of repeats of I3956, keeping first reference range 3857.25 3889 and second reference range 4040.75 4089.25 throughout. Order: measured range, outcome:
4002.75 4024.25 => -0.22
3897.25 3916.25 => -0.17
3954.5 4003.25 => 0.07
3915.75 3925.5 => -0.05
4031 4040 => -0.12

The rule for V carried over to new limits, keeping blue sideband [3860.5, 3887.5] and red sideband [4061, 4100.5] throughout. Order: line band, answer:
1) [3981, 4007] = -0.194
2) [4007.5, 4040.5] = -0.213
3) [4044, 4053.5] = -0.075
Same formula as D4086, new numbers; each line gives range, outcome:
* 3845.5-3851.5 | 11.4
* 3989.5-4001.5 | 22.3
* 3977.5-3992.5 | 20.9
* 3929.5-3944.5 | 9.35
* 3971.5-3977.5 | 13.4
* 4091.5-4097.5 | 23.6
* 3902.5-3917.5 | 16.7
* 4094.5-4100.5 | 22.2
